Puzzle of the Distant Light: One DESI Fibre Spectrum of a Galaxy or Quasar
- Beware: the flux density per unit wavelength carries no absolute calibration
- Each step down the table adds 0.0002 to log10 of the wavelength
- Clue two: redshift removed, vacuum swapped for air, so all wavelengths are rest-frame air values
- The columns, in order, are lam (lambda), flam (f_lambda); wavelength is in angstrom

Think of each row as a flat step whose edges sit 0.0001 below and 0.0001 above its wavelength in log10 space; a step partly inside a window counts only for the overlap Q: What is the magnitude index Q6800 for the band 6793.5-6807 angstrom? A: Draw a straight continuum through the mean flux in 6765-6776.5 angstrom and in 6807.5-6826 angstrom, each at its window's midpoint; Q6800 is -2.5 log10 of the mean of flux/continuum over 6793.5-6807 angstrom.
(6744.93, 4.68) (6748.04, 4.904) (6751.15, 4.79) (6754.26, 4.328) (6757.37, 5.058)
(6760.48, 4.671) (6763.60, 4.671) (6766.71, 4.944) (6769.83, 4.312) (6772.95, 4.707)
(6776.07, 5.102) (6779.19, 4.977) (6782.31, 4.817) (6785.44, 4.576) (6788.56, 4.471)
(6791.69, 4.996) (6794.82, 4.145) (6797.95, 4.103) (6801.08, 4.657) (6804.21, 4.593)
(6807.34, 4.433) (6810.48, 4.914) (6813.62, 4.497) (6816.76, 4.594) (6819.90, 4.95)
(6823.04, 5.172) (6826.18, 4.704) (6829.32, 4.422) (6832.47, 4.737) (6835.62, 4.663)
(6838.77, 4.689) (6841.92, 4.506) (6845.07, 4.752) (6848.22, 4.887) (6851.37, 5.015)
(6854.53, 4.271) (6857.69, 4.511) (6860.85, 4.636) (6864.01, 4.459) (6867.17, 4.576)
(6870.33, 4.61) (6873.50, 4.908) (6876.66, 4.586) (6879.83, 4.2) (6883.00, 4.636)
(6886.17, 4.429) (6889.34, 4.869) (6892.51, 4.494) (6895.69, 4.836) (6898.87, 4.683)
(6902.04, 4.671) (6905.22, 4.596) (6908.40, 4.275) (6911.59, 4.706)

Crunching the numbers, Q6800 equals 0.09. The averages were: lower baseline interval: 4.73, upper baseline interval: 4.79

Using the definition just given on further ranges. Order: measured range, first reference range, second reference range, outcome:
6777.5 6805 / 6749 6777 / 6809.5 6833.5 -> 0.033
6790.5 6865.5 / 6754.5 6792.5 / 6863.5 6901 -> 0.011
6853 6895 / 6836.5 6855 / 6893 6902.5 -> 0.035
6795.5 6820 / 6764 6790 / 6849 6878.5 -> 0.033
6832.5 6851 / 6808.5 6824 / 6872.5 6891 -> -0.001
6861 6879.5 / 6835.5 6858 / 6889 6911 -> 0.011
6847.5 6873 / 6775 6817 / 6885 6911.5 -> -0.001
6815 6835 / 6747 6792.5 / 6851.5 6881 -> -0.027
